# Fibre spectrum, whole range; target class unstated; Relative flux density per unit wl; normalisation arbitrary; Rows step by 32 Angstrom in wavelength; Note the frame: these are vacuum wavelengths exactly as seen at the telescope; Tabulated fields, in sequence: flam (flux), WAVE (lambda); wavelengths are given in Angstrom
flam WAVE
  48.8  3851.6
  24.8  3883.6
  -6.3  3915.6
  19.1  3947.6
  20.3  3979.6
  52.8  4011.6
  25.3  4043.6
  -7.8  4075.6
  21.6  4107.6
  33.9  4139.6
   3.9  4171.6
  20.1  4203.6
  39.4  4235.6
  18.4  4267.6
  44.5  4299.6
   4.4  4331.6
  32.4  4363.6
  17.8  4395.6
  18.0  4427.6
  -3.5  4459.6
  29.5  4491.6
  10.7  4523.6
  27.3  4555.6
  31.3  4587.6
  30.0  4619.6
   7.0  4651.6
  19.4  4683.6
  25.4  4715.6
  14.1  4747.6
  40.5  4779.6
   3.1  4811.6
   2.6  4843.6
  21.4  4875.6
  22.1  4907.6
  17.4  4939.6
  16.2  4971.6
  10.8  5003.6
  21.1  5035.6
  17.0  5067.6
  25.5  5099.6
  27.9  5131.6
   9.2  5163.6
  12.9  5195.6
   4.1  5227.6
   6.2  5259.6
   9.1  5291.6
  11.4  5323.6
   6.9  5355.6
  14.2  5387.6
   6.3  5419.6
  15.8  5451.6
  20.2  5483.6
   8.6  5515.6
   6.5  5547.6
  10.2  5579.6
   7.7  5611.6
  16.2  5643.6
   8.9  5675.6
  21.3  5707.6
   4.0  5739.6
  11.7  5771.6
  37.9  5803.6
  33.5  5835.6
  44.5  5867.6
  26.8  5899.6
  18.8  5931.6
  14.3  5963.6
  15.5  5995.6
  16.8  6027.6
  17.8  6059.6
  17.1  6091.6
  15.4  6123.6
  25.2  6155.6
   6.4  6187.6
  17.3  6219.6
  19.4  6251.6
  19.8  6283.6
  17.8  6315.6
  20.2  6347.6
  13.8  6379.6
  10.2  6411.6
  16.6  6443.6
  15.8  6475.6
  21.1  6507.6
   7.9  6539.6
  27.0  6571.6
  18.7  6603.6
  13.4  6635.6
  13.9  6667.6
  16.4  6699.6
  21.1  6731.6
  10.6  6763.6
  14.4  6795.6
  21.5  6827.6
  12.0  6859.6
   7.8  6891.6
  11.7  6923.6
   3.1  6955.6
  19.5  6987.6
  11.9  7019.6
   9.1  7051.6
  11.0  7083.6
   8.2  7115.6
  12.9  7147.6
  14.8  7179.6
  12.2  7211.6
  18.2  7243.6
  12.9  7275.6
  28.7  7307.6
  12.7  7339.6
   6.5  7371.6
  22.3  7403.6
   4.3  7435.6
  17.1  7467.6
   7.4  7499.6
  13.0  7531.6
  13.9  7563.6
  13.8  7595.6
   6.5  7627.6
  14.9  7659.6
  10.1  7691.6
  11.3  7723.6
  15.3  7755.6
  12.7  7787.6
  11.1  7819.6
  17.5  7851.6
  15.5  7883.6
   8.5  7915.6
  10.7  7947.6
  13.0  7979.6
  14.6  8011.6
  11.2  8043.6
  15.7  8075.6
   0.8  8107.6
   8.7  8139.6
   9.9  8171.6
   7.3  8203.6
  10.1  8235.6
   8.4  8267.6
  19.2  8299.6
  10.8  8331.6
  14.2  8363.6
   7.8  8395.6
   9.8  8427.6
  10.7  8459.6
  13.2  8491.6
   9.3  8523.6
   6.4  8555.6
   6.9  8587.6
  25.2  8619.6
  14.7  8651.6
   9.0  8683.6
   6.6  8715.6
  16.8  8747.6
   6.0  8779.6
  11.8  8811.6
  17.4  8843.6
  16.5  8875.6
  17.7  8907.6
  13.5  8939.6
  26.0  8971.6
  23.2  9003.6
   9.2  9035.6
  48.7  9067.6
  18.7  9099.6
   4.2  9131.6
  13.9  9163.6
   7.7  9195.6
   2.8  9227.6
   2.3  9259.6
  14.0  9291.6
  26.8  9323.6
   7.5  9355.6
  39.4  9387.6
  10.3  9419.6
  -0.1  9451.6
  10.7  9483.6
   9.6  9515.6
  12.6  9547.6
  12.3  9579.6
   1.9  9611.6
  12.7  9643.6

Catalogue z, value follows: 1.44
